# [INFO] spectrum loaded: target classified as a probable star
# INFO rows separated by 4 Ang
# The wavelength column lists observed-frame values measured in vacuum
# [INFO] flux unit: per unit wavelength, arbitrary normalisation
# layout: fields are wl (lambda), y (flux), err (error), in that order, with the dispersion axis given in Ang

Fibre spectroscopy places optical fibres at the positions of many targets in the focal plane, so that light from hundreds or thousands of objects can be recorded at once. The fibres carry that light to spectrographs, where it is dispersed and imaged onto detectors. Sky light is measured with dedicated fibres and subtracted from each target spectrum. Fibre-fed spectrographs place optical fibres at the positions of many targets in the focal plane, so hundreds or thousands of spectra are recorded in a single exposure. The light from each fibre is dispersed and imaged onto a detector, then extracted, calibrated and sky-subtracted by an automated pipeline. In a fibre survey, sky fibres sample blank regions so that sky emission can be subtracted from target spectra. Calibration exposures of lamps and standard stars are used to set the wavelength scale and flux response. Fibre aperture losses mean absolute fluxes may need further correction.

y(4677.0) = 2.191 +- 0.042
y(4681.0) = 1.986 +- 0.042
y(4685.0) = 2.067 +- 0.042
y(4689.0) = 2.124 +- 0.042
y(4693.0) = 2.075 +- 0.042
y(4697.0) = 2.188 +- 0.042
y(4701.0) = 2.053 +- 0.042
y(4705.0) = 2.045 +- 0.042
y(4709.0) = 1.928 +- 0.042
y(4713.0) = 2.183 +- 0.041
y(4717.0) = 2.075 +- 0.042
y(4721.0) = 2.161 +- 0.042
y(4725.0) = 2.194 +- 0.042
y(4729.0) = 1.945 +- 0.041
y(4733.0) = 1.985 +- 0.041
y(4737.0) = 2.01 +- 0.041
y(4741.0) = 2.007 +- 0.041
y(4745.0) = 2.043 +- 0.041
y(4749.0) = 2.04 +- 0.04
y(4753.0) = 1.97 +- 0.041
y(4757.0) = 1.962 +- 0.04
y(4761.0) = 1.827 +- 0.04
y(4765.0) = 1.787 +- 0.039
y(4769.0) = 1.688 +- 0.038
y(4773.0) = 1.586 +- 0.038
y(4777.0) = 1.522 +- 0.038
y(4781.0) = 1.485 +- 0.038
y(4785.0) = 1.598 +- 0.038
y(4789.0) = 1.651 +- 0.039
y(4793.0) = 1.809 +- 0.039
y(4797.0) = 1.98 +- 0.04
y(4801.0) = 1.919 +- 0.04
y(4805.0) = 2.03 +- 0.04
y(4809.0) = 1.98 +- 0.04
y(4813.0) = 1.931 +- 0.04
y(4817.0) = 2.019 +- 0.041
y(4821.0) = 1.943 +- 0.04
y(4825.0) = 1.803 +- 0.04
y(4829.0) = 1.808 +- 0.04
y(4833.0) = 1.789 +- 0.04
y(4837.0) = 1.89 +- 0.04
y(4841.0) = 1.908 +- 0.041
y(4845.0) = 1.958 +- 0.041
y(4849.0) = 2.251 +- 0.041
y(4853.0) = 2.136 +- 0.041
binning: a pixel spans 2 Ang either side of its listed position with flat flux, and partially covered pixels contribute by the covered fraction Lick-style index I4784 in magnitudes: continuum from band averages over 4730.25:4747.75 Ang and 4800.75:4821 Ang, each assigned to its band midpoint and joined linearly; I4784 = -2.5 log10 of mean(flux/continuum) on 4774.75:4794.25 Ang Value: 0.23 mag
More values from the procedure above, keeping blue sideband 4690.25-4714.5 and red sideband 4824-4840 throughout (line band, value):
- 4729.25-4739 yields 0.02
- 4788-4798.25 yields 0.05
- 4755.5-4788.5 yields 0.16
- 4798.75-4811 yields -0.05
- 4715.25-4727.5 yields -0.05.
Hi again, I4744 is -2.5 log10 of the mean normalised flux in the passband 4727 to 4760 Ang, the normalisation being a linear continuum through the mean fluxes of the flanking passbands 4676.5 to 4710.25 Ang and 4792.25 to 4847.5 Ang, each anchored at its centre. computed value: 0.01 mag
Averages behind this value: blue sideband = 2.07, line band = 1.99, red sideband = 1.92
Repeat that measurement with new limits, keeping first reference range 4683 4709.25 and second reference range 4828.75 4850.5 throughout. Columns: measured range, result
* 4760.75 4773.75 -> 0.17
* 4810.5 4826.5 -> 0.02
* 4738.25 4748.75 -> 0.00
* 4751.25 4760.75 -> 0.04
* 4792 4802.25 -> 0.04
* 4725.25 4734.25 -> 0.02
